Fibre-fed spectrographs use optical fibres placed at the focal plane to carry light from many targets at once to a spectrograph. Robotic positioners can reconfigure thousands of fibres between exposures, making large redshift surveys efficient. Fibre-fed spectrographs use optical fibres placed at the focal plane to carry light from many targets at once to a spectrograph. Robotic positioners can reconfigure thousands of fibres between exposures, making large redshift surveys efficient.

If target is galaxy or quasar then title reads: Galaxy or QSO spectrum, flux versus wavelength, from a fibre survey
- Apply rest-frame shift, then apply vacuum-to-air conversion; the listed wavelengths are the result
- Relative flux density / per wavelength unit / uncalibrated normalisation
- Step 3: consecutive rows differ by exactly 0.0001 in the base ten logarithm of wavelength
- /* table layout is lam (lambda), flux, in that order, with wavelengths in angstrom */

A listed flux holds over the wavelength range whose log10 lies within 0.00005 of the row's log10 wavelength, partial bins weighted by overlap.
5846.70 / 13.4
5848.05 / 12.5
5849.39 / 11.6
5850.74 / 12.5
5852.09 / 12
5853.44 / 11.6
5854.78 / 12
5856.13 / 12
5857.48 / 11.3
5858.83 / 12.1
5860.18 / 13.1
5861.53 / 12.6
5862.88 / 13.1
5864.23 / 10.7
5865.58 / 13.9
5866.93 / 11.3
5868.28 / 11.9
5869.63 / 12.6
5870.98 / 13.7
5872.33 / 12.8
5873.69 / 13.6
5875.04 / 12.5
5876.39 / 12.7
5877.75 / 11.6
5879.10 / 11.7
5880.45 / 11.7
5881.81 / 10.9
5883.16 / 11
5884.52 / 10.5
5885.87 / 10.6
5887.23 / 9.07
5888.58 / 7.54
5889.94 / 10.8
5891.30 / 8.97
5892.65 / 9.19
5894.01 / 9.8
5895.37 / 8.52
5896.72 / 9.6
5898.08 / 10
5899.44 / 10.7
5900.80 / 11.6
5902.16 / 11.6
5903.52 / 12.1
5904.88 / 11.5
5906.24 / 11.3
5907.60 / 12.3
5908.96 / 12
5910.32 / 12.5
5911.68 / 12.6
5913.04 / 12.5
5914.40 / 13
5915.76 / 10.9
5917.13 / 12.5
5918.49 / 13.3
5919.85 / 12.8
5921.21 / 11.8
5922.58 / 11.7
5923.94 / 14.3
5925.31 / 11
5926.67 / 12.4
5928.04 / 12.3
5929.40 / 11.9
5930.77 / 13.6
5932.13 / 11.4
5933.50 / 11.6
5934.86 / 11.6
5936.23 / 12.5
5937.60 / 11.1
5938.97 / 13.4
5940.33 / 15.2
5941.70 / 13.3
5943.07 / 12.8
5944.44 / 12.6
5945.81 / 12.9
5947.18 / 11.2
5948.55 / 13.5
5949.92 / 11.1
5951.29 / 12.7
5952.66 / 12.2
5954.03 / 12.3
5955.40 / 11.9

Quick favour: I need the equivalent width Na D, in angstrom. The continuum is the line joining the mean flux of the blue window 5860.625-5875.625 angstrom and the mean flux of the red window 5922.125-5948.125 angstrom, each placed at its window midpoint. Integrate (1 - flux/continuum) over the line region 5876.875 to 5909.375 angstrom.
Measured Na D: 5.1 angstrom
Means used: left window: 12.6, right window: 12.5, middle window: 10.6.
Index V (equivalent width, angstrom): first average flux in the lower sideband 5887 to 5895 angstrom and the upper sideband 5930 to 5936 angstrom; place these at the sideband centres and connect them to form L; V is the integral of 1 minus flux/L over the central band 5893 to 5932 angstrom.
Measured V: -4.0 angstrom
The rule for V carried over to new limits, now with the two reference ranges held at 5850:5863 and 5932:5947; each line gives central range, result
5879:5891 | 1.9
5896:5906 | 1.1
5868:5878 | -0.4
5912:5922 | 0.1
